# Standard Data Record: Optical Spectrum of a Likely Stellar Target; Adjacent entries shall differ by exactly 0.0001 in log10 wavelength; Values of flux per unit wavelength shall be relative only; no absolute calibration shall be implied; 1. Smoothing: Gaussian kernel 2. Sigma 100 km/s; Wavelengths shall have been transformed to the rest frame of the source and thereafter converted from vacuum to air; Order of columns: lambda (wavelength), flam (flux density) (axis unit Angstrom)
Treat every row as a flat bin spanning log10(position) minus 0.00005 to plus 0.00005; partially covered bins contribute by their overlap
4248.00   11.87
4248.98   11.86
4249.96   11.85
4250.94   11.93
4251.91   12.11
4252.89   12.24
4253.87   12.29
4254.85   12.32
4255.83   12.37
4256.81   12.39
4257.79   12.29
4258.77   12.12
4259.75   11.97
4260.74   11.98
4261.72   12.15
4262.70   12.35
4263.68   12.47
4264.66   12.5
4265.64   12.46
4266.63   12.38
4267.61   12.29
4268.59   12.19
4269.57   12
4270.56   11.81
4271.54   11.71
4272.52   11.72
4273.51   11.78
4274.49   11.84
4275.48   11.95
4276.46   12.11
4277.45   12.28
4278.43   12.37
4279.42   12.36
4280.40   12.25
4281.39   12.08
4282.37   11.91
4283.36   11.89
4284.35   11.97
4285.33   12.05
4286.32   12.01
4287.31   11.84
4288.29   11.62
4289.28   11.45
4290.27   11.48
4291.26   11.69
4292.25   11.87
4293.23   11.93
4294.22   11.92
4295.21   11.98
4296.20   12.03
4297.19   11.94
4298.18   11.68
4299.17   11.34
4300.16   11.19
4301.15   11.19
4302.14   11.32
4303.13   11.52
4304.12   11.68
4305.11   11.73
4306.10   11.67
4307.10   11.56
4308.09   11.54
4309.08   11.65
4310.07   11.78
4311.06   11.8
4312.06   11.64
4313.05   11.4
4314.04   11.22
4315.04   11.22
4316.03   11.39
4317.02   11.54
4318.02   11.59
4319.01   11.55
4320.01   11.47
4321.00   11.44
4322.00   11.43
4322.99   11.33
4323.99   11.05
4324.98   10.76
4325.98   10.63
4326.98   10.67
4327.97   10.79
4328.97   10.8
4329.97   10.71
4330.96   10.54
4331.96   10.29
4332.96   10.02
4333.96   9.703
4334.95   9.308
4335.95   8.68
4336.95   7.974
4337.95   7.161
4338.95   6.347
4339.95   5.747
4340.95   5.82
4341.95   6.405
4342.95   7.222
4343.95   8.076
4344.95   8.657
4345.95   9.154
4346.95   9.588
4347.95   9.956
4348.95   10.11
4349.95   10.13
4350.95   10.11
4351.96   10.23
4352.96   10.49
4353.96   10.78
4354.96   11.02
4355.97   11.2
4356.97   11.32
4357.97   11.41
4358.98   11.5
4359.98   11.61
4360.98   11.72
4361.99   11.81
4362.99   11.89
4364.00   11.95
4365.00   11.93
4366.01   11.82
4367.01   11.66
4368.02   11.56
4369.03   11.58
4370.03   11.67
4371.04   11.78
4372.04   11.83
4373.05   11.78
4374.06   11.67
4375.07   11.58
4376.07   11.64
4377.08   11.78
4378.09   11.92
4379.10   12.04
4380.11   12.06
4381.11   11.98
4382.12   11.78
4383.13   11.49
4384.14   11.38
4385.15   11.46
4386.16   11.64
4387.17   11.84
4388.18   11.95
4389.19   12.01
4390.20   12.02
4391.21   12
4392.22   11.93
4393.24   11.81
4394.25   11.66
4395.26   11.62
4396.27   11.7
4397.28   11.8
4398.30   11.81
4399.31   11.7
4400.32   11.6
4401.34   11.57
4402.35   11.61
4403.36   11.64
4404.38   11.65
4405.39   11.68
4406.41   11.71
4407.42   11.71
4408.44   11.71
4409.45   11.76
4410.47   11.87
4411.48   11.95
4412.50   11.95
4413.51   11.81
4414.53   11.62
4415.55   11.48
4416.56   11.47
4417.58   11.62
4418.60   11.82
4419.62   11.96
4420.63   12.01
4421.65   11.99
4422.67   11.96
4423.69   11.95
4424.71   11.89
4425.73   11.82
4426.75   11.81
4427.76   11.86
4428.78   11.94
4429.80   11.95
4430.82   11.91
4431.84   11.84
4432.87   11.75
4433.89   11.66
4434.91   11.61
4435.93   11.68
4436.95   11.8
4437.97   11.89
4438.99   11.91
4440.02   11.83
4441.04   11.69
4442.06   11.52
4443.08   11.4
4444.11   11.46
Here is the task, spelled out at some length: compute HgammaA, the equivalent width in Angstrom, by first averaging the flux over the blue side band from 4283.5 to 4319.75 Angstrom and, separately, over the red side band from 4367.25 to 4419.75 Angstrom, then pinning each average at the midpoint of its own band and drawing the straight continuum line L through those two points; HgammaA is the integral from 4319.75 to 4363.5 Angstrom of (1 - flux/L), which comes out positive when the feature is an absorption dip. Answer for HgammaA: 6.6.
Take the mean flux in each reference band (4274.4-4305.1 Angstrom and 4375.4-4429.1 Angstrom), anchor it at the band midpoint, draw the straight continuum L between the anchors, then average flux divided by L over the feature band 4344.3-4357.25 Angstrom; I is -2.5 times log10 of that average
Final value 0.16 mag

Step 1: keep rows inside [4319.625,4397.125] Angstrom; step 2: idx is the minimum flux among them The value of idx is 5.747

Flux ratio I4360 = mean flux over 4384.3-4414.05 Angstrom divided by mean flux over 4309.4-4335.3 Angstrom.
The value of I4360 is 1.07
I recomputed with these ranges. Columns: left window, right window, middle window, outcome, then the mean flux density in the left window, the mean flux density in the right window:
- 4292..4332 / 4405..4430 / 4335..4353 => 0.343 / 11.4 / 11.8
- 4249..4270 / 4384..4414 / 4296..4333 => 0.069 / 12.2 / 11.8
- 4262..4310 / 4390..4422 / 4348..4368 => 0.060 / 11.9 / 11.8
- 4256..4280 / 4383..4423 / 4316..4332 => 0.086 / 12.1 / 11.8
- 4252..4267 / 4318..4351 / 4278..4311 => -0.075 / 12.3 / 9.53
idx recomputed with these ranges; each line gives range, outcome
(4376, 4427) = 11.38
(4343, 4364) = 8.076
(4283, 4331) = 10.54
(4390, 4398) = 11.62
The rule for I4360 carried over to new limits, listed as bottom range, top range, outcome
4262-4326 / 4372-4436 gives 1.00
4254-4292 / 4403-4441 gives 0.98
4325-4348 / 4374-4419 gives 1.32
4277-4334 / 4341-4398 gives 0.97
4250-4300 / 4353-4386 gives 0.97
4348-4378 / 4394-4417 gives 1.03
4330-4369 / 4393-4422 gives 1.19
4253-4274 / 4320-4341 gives 0.80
